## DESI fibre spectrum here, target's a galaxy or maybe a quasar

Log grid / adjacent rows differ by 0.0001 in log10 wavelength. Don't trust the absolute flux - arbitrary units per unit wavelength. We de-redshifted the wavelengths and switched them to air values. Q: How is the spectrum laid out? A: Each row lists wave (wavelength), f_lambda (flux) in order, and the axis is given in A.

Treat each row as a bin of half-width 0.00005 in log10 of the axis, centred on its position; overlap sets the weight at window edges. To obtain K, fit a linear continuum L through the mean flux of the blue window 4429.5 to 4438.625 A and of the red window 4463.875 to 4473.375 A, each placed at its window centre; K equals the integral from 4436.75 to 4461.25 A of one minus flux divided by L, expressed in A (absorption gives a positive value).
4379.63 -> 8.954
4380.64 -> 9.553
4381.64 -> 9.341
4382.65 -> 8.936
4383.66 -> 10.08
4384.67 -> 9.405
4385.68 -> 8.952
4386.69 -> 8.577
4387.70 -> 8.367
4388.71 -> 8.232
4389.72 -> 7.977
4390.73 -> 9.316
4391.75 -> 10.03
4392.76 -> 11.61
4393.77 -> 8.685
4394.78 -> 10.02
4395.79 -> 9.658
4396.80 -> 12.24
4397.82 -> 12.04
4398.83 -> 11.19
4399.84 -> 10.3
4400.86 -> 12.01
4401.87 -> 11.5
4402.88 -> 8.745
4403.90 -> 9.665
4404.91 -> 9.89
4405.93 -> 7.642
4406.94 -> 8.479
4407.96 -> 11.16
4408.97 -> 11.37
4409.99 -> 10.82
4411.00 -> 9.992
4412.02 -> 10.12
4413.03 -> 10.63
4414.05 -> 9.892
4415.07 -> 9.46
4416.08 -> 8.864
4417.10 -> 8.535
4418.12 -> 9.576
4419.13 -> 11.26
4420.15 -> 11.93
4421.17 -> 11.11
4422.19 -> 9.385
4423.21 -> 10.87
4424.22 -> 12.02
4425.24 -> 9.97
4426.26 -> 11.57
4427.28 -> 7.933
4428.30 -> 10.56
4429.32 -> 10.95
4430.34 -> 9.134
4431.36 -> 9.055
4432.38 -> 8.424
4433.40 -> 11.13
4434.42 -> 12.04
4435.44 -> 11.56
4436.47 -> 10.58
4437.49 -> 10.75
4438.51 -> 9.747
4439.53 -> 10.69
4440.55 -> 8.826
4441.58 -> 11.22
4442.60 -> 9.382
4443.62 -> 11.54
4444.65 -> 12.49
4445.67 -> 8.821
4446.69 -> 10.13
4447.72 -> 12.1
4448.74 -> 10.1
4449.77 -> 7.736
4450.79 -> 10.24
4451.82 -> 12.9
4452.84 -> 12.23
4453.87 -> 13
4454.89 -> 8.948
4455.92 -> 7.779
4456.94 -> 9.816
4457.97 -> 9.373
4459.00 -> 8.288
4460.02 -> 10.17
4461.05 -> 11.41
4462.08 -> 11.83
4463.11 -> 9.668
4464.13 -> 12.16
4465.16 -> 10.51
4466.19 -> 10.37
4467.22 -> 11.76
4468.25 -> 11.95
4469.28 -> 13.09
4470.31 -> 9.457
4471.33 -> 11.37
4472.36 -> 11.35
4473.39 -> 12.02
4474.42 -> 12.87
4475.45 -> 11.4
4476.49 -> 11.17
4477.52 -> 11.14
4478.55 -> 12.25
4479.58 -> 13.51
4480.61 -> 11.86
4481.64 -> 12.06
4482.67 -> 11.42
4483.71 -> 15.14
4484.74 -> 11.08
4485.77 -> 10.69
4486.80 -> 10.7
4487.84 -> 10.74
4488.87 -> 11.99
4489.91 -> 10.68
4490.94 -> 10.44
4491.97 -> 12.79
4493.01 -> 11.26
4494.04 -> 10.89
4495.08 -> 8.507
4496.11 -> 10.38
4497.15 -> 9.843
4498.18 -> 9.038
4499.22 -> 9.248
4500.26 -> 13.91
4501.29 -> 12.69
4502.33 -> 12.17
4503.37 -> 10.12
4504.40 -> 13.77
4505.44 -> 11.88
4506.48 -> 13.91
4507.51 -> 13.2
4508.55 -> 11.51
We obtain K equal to 1.02 A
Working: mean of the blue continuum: 10.3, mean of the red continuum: 11.3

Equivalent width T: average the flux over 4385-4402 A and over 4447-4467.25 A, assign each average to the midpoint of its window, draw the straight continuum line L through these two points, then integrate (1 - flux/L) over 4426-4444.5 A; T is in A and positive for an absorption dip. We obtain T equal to 0.0 A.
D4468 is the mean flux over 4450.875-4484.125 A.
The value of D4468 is 11.3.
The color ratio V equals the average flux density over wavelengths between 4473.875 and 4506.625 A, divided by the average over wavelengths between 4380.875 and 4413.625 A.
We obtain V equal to 1.16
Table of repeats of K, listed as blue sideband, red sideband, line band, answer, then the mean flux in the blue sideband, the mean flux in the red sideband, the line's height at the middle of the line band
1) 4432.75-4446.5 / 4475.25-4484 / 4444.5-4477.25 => 1.8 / 10.6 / 12.2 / 11.4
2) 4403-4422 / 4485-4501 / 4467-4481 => -1.6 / 9.98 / 10.8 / 10.6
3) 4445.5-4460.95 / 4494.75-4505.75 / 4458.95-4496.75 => -2.5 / 10.2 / 11.1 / 10.6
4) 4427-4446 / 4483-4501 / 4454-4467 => 0.6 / 10.3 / 11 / 10.6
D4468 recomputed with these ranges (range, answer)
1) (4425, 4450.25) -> 10.3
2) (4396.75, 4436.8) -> 10.3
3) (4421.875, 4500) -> 10.8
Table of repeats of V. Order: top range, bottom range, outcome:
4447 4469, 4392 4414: 1.02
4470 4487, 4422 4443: 1.15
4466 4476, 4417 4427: 1.09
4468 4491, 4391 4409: 1.13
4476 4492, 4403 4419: 1.20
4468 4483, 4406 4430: 1.15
